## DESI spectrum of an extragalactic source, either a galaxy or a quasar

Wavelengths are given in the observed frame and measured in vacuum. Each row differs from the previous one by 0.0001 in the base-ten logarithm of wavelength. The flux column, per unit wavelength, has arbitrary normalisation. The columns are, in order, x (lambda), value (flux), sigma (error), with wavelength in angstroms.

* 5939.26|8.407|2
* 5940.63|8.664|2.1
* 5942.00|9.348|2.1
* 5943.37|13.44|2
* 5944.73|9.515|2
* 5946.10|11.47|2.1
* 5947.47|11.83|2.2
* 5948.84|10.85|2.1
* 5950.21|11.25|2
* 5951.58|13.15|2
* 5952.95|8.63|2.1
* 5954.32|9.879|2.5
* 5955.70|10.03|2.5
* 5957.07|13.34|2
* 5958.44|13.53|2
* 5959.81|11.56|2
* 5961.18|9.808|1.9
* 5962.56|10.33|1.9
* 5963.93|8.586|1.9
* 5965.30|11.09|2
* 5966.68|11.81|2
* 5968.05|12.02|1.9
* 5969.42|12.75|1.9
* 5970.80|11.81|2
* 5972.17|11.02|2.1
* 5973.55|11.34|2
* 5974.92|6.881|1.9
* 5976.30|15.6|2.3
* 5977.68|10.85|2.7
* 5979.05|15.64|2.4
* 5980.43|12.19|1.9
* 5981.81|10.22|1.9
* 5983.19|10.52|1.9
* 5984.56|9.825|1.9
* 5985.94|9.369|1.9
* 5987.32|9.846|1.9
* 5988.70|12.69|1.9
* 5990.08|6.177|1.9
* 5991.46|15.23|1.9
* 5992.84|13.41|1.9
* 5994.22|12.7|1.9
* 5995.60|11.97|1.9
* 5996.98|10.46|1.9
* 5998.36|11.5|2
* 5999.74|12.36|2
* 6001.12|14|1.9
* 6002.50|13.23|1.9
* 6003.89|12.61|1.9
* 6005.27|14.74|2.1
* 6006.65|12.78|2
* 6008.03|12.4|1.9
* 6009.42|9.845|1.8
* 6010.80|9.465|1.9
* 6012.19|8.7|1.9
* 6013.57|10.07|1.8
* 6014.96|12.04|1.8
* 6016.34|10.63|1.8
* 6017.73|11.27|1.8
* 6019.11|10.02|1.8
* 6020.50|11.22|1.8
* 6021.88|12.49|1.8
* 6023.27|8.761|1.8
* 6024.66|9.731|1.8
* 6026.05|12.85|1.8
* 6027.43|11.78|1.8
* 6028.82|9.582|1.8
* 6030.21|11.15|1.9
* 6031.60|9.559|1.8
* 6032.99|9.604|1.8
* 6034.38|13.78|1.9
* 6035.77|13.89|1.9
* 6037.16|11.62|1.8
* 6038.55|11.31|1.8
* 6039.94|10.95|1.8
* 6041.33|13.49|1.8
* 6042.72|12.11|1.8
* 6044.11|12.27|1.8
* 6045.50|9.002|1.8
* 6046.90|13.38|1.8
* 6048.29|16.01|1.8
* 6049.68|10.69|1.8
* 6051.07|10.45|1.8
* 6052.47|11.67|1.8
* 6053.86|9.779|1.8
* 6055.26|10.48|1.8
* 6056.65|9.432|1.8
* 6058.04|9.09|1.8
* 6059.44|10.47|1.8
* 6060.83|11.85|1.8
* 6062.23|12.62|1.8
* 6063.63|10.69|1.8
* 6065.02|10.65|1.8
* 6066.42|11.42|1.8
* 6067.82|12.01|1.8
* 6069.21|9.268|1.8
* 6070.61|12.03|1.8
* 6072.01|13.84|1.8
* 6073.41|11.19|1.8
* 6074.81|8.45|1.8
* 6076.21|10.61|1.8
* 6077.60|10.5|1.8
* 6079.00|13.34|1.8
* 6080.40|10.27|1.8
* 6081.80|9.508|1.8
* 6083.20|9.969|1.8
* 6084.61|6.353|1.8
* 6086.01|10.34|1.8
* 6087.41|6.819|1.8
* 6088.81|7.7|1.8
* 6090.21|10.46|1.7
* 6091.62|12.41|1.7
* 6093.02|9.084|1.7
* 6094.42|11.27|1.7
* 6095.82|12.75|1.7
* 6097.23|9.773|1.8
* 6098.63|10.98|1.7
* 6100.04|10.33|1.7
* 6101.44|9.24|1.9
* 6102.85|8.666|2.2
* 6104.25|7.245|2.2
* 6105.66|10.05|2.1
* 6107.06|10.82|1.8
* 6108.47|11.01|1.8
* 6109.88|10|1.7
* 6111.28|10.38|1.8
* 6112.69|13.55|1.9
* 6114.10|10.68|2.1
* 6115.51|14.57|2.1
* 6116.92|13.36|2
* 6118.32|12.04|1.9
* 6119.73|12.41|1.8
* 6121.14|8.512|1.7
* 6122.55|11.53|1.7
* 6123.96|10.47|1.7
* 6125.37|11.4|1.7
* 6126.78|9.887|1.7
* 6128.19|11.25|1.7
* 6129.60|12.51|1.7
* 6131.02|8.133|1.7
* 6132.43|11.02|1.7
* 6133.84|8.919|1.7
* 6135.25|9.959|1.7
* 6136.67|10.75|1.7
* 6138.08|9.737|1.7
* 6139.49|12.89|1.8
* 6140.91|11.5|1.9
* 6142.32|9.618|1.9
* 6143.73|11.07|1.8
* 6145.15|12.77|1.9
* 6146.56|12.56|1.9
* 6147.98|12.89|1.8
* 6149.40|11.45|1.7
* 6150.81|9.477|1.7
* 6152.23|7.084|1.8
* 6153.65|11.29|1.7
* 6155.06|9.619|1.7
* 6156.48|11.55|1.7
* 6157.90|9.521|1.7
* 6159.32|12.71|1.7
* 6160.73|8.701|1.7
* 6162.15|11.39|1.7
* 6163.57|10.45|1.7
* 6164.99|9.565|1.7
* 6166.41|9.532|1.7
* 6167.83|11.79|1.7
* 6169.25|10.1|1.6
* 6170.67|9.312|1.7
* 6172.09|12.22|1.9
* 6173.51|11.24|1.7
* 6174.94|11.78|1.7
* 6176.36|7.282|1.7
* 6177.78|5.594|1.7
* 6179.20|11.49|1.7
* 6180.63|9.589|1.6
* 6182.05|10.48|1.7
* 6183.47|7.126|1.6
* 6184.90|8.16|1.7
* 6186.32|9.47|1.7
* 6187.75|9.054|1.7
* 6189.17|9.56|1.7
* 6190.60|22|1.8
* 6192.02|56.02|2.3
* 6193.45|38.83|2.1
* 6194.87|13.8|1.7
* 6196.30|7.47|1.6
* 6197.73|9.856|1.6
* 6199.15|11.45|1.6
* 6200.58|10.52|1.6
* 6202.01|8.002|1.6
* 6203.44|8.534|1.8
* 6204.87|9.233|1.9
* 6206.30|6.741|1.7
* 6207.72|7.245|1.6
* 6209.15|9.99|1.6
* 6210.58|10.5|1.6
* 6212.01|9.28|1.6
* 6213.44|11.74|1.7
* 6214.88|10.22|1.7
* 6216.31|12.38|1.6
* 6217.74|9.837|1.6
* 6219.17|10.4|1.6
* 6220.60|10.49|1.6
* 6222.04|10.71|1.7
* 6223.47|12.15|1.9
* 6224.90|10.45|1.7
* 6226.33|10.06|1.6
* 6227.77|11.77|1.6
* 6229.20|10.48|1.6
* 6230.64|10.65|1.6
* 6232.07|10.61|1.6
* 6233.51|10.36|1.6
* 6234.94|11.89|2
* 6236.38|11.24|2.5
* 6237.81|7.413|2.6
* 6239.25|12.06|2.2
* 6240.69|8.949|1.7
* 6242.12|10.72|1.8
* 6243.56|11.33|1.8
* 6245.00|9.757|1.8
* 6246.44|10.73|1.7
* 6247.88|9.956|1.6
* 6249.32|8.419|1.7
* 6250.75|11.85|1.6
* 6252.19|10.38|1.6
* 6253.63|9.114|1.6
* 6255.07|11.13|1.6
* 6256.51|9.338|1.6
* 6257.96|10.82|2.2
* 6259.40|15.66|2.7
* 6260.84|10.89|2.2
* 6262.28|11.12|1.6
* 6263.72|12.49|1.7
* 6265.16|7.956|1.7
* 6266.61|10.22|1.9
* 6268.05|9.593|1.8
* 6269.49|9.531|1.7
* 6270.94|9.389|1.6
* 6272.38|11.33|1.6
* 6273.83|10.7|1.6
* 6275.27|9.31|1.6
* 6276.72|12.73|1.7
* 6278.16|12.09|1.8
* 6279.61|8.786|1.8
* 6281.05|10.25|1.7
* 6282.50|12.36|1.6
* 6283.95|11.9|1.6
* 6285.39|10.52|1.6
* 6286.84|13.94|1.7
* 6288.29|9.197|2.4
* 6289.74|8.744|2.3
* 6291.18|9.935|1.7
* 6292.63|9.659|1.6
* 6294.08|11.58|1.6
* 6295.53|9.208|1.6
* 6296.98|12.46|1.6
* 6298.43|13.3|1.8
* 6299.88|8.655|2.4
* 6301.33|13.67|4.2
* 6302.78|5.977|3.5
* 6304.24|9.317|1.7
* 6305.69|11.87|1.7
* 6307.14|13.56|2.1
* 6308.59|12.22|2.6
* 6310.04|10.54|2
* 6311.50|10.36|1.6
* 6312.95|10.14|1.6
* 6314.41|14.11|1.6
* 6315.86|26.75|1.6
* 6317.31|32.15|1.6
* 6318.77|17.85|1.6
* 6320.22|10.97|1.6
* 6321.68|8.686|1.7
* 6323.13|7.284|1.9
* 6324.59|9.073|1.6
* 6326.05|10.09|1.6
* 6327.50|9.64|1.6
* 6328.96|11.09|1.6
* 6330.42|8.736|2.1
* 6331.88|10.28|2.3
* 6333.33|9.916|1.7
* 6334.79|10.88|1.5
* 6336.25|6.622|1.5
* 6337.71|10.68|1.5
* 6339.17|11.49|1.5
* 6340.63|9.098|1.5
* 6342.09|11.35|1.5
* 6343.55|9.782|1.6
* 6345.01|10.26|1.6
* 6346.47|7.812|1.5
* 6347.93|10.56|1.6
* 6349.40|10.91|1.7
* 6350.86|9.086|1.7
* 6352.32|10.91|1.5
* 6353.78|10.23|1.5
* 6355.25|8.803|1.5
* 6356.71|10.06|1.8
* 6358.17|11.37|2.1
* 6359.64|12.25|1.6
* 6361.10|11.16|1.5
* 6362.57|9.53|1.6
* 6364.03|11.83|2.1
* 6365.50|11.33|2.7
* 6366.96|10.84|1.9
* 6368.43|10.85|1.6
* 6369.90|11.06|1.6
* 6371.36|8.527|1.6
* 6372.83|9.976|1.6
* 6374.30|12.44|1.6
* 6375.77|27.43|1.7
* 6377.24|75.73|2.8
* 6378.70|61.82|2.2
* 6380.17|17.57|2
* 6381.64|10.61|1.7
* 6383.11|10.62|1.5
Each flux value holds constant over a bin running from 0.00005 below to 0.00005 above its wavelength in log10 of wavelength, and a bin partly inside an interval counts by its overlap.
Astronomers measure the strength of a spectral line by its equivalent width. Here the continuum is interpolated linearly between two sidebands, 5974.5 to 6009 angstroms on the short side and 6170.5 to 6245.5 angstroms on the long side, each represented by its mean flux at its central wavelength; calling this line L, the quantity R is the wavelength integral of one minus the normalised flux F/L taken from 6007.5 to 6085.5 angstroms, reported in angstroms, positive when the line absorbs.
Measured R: 5.7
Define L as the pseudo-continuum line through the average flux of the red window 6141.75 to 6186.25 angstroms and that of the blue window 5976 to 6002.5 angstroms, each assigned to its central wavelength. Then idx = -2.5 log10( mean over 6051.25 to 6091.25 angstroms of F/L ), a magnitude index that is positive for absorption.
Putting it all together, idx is 0.07 mag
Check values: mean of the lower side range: 11.8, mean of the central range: 10.4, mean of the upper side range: 10.2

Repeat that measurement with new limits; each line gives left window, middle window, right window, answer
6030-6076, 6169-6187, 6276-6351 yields 0.190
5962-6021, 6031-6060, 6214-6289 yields -0.011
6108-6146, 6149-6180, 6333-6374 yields 0.087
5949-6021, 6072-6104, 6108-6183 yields 0.094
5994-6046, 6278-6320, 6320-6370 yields -0.206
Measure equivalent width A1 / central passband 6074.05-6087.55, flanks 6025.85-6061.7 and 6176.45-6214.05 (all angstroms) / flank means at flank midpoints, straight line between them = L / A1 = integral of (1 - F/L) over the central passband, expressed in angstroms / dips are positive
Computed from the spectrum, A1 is 2.26 angstroms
